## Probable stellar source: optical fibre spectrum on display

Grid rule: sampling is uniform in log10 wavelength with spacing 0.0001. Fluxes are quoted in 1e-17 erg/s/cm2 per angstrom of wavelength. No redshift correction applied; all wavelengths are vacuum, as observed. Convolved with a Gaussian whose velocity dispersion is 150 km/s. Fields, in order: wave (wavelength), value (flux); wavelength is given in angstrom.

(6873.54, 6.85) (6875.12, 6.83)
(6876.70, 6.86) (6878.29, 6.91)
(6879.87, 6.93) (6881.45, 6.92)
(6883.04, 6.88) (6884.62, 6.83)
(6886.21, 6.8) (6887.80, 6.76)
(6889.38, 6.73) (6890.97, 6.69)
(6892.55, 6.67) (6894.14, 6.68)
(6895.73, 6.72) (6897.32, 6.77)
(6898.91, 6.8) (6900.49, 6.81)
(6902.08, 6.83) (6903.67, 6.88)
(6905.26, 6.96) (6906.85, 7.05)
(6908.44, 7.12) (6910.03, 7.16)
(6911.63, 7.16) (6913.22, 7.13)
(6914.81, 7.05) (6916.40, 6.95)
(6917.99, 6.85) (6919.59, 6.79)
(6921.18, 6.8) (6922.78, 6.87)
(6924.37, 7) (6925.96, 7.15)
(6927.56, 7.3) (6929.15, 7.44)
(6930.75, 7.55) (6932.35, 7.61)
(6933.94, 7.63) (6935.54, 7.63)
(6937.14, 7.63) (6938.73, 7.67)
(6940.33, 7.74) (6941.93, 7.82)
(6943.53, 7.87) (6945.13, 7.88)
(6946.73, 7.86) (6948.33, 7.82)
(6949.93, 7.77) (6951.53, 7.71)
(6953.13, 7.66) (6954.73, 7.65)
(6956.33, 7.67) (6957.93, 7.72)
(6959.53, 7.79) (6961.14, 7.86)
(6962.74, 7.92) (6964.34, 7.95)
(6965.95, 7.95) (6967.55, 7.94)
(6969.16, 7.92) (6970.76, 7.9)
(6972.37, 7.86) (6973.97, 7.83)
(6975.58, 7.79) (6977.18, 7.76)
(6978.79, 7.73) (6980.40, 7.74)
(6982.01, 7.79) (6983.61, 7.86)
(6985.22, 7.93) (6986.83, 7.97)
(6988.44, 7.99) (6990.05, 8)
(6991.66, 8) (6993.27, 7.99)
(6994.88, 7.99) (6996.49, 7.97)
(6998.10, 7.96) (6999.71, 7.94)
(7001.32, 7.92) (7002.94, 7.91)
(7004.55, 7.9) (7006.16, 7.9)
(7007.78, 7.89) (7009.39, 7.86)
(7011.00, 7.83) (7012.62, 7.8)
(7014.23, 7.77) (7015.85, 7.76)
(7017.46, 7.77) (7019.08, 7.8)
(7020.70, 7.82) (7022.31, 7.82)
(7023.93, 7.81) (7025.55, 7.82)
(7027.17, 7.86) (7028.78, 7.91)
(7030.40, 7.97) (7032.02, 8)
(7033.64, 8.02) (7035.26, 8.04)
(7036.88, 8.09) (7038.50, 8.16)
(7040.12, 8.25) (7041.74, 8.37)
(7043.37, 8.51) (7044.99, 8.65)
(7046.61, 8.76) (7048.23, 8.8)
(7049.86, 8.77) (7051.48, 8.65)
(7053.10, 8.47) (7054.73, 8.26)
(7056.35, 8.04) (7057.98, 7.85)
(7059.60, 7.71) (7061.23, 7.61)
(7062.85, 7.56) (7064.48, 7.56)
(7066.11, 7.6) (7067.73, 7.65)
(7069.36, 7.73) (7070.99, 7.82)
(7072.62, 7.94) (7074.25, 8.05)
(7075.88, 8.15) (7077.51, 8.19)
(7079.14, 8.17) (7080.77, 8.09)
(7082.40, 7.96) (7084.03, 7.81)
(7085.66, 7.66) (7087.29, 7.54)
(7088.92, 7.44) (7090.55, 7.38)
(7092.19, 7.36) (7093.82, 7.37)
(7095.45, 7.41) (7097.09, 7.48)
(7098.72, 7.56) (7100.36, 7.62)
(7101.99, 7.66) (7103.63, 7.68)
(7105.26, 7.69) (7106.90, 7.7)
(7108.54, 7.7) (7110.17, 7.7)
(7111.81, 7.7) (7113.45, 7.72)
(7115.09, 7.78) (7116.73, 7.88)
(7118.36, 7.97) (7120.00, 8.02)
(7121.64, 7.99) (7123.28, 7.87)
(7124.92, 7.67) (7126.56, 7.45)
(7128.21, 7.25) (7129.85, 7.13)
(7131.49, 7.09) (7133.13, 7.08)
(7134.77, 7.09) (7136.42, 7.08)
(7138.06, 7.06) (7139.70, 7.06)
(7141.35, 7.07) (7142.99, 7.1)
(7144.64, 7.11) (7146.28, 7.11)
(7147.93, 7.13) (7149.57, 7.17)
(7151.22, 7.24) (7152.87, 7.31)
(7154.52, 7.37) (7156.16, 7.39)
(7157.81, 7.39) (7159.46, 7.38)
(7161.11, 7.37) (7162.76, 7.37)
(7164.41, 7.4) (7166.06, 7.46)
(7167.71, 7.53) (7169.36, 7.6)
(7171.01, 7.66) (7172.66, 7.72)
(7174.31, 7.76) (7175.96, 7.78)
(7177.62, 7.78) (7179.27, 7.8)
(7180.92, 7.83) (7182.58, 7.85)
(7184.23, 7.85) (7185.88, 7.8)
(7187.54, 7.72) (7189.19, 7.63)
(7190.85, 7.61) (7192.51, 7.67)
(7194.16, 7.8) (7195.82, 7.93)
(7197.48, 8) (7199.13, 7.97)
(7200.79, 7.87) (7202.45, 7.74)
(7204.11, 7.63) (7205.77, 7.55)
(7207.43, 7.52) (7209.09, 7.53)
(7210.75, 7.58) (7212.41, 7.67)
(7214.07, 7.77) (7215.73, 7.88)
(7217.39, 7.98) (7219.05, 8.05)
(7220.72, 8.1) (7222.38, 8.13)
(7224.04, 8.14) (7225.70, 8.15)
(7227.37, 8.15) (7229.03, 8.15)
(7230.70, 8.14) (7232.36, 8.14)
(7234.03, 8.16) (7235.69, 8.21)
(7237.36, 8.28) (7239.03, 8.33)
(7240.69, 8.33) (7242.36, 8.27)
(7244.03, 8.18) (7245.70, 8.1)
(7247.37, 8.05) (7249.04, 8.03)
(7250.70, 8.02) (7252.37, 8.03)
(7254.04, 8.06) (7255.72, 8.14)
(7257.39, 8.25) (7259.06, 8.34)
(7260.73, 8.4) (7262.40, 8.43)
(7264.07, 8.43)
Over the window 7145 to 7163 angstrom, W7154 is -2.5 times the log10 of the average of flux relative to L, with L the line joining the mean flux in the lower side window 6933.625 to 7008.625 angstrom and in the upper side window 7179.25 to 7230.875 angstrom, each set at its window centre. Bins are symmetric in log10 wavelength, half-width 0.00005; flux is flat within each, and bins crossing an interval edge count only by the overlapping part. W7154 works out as 0.08 mag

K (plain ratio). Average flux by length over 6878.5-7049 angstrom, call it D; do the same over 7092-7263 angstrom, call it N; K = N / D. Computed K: 1.01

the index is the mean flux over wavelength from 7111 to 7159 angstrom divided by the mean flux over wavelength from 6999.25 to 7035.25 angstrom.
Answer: 0.94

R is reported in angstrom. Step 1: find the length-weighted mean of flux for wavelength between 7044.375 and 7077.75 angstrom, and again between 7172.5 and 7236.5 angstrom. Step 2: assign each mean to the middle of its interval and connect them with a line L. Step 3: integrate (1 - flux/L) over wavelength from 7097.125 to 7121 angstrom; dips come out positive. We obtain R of 0.82 angstrom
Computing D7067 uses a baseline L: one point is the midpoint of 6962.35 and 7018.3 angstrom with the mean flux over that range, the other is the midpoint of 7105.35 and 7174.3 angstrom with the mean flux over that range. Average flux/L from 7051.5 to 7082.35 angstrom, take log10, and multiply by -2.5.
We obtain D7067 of -0.04 mag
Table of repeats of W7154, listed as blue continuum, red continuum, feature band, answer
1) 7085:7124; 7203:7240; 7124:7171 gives 0.07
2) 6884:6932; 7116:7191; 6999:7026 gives -0.10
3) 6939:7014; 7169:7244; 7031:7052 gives -0.07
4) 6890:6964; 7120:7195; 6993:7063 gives -0.09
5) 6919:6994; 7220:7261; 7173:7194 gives 0.04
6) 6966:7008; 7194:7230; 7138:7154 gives 0.11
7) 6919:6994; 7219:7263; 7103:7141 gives 0.06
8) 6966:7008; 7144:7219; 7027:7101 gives -0.02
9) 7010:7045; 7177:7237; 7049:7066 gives -0.01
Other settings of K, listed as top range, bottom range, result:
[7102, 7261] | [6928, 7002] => 0.99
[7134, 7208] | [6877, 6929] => 1.09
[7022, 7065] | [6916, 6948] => 1.10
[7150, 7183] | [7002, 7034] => 0.96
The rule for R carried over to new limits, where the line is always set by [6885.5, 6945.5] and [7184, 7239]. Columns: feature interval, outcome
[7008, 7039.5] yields -2.05 angstrom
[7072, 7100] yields -0.61 angstrom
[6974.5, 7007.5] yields -2.60 angstrom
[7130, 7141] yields 0.89 angstrom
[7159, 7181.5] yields 0.55 angstrom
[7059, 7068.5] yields -0.12 angstrom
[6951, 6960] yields -0.58 angstrom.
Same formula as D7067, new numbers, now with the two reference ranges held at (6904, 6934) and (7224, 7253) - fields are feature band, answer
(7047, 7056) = -0.14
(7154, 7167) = 0.07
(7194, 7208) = 0.04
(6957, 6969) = -0.09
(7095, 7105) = 0.02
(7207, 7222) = 0.04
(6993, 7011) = -0.08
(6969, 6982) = -0.07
